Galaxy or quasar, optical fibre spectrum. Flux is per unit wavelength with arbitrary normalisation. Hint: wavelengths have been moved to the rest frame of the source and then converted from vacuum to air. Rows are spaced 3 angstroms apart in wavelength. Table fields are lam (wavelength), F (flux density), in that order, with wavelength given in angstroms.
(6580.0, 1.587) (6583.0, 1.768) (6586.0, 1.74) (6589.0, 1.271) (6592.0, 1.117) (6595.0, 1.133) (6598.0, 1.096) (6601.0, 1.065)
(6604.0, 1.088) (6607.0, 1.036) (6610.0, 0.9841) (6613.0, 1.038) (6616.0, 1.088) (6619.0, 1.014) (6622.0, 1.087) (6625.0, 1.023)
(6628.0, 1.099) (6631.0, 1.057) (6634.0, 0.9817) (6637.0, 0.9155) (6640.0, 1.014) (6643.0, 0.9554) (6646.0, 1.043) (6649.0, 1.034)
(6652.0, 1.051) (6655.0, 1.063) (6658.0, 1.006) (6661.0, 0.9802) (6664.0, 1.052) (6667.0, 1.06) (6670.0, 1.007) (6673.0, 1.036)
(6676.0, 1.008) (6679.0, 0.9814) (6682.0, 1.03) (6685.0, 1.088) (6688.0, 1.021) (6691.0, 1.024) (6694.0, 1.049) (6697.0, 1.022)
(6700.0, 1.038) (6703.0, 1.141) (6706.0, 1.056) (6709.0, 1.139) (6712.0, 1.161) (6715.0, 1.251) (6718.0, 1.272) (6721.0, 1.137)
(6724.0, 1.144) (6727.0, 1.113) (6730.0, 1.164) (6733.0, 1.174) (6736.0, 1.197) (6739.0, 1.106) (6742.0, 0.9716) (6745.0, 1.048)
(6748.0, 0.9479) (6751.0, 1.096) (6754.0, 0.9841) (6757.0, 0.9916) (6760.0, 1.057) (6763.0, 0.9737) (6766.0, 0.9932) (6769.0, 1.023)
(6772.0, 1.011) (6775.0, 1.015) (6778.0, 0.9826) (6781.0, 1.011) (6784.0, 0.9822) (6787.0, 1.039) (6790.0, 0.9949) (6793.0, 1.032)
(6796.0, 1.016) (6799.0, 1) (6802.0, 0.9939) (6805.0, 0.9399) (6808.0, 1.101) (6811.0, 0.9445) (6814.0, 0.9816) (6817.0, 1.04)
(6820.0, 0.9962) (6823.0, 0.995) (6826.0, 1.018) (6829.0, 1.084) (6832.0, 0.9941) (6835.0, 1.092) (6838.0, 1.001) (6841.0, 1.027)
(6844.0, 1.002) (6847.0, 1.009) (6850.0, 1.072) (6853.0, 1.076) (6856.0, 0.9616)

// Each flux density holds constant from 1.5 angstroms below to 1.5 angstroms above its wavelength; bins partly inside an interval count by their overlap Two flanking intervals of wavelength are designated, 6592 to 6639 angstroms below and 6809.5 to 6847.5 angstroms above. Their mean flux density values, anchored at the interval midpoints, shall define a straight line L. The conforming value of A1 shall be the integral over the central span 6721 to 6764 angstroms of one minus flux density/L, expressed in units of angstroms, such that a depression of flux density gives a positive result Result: -1.8 angstroms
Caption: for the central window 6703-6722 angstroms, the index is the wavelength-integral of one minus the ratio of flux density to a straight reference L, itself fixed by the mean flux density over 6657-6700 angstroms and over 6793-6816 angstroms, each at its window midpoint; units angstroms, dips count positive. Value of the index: -2.8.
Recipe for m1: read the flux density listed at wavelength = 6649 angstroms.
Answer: 1.034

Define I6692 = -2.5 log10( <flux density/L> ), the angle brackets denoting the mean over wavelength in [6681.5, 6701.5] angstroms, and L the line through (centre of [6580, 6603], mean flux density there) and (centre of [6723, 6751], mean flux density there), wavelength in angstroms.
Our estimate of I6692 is 0.13 mag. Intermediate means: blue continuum 1.33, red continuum 1.1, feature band 1.04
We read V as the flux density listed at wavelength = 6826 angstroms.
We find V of 1.018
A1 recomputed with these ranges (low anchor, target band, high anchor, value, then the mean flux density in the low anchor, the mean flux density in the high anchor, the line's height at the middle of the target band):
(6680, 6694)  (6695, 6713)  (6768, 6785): -1.0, 1.04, 1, 1.03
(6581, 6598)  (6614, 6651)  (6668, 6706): 6.1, 1.38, 1.04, 1.23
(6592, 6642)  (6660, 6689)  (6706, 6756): 1.5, 1.05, 1.12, 1.08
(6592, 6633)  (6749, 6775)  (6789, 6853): 0.4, 1.06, 1.02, 1.03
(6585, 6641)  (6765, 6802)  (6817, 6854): 1.3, 1.09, 1.03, 1.04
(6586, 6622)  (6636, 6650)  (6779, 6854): 1.3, 1.11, 1.02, 1.09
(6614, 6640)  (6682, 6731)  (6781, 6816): -4.4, 1.03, 1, 1.02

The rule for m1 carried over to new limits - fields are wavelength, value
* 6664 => 1.052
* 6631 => 1.057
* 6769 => 1.023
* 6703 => 1.141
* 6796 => 1.016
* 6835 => 1.092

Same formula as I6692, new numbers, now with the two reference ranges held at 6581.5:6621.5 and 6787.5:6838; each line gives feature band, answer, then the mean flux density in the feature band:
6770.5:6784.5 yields 0.04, 1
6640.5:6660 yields 0.12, 1.02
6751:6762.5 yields 0.04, 1.02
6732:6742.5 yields -0.05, 1.12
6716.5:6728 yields -0.08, 1.17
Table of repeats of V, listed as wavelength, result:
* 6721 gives 1.137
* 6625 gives 1.023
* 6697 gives 1.022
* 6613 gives 1.038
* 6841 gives 1.027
